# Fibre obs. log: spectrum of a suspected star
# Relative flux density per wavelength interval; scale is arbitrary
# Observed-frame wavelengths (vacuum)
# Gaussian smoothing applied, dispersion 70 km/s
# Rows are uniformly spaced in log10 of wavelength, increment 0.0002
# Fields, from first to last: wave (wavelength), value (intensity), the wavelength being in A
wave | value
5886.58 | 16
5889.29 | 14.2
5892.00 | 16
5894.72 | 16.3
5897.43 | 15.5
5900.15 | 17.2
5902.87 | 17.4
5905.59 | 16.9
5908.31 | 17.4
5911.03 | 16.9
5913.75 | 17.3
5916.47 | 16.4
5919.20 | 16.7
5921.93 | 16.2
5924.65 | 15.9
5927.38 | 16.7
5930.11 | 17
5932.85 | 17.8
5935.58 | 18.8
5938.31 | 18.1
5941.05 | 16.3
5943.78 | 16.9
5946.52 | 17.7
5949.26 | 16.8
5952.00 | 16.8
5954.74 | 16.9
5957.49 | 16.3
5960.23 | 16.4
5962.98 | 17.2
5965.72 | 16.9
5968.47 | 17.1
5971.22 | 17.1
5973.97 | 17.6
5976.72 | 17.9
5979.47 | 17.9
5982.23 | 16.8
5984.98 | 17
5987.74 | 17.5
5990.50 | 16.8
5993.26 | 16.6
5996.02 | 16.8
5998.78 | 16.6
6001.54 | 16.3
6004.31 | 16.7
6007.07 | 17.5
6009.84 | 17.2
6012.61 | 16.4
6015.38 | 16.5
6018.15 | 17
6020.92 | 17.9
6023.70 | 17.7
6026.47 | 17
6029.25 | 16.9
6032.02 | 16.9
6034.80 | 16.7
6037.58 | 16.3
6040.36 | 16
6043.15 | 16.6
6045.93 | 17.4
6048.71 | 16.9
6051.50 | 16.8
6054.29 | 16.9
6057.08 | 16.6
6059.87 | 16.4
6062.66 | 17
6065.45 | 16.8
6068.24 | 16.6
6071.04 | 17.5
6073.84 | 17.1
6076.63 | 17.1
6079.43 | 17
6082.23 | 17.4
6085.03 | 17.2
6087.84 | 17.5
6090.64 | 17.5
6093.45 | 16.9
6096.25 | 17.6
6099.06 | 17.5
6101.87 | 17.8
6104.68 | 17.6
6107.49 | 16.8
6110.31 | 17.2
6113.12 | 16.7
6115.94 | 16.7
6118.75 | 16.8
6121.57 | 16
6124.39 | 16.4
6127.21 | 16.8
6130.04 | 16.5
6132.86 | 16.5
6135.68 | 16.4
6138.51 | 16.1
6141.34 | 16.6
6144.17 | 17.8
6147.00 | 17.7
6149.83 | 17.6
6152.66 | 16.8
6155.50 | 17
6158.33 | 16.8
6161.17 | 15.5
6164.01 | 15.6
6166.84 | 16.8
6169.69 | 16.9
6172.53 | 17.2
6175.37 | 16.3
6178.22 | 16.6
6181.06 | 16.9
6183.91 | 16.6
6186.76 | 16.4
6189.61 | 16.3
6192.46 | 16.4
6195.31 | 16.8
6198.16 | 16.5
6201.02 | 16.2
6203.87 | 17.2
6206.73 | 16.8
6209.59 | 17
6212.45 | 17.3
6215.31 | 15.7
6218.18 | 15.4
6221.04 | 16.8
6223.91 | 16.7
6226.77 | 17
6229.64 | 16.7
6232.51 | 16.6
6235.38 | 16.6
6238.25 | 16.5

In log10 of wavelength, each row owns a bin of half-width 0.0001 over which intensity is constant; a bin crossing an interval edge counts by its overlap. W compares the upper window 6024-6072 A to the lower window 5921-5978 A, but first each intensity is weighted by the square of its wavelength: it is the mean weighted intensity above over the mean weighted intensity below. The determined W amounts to 1.0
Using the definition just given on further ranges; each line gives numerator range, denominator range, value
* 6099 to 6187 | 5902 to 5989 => 1.05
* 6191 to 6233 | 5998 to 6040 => 1.05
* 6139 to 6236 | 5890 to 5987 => 1.07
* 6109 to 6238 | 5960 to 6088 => 1.03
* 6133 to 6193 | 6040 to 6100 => 1.01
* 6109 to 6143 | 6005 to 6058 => 1.01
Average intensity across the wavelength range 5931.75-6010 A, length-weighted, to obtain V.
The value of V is 17.1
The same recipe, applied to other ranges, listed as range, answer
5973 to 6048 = 17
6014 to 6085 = 16.9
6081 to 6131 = 17.1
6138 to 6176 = 16.8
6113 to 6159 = 16.8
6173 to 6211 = 16.6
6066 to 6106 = 17.3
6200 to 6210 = 16.8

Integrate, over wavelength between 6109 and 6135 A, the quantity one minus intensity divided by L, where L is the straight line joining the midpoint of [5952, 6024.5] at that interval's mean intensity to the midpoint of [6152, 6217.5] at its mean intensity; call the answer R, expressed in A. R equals 0.16 A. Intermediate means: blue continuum 17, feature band 16.6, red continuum 16.6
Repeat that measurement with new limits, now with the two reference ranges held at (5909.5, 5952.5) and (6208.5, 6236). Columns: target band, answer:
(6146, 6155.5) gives -0.3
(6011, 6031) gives -0.2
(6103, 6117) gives -0.2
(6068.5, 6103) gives -1.1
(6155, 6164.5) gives 0.3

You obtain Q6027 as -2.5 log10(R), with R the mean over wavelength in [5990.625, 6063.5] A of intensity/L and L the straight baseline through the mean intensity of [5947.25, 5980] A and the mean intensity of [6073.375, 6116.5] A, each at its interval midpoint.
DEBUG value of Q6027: 0.02 mag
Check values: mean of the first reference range 17.1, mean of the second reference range 17.2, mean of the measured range 16.8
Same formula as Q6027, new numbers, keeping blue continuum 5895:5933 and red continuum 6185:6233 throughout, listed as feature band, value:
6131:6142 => 0.02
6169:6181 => -0.01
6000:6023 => -0.02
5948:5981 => -0.02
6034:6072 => 0.00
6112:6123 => 0.01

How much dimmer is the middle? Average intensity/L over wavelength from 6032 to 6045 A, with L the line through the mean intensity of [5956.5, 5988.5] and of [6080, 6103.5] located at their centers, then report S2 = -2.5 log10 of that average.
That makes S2 0.052 mag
